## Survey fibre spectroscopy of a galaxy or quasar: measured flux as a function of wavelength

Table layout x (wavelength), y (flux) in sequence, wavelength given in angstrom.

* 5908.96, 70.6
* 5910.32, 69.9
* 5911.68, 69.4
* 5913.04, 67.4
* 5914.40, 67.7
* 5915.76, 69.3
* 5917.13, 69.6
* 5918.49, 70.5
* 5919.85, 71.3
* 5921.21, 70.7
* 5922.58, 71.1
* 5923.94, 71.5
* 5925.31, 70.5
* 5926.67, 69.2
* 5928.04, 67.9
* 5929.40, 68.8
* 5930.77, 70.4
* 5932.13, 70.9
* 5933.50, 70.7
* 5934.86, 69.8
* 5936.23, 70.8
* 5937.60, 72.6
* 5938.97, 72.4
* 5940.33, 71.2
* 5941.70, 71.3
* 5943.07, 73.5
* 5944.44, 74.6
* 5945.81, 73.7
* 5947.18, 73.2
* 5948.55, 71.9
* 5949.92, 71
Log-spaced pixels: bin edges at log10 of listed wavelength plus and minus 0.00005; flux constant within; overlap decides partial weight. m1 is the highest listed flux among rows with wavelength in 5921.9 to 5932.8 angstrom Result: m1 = 71.5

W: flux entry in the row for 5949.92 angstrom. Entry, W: 71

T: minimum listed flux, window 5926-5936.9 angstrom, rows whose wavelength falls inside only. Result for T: 67.9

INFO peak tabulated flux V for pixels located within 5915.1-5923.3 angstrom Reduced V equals 71.3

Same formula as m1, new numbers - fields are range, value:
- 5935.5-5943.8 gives 73.5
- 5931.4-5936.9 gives 70.9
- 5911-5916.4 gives 69.4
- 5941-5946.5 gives 74.6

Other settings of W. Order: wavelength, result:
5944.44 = 74.6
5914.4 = 67.7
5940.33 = 71.2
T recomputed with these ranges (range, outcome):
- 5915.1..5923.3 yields 69.3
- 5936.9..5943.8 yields 71.2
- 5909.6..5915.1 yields 67.4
